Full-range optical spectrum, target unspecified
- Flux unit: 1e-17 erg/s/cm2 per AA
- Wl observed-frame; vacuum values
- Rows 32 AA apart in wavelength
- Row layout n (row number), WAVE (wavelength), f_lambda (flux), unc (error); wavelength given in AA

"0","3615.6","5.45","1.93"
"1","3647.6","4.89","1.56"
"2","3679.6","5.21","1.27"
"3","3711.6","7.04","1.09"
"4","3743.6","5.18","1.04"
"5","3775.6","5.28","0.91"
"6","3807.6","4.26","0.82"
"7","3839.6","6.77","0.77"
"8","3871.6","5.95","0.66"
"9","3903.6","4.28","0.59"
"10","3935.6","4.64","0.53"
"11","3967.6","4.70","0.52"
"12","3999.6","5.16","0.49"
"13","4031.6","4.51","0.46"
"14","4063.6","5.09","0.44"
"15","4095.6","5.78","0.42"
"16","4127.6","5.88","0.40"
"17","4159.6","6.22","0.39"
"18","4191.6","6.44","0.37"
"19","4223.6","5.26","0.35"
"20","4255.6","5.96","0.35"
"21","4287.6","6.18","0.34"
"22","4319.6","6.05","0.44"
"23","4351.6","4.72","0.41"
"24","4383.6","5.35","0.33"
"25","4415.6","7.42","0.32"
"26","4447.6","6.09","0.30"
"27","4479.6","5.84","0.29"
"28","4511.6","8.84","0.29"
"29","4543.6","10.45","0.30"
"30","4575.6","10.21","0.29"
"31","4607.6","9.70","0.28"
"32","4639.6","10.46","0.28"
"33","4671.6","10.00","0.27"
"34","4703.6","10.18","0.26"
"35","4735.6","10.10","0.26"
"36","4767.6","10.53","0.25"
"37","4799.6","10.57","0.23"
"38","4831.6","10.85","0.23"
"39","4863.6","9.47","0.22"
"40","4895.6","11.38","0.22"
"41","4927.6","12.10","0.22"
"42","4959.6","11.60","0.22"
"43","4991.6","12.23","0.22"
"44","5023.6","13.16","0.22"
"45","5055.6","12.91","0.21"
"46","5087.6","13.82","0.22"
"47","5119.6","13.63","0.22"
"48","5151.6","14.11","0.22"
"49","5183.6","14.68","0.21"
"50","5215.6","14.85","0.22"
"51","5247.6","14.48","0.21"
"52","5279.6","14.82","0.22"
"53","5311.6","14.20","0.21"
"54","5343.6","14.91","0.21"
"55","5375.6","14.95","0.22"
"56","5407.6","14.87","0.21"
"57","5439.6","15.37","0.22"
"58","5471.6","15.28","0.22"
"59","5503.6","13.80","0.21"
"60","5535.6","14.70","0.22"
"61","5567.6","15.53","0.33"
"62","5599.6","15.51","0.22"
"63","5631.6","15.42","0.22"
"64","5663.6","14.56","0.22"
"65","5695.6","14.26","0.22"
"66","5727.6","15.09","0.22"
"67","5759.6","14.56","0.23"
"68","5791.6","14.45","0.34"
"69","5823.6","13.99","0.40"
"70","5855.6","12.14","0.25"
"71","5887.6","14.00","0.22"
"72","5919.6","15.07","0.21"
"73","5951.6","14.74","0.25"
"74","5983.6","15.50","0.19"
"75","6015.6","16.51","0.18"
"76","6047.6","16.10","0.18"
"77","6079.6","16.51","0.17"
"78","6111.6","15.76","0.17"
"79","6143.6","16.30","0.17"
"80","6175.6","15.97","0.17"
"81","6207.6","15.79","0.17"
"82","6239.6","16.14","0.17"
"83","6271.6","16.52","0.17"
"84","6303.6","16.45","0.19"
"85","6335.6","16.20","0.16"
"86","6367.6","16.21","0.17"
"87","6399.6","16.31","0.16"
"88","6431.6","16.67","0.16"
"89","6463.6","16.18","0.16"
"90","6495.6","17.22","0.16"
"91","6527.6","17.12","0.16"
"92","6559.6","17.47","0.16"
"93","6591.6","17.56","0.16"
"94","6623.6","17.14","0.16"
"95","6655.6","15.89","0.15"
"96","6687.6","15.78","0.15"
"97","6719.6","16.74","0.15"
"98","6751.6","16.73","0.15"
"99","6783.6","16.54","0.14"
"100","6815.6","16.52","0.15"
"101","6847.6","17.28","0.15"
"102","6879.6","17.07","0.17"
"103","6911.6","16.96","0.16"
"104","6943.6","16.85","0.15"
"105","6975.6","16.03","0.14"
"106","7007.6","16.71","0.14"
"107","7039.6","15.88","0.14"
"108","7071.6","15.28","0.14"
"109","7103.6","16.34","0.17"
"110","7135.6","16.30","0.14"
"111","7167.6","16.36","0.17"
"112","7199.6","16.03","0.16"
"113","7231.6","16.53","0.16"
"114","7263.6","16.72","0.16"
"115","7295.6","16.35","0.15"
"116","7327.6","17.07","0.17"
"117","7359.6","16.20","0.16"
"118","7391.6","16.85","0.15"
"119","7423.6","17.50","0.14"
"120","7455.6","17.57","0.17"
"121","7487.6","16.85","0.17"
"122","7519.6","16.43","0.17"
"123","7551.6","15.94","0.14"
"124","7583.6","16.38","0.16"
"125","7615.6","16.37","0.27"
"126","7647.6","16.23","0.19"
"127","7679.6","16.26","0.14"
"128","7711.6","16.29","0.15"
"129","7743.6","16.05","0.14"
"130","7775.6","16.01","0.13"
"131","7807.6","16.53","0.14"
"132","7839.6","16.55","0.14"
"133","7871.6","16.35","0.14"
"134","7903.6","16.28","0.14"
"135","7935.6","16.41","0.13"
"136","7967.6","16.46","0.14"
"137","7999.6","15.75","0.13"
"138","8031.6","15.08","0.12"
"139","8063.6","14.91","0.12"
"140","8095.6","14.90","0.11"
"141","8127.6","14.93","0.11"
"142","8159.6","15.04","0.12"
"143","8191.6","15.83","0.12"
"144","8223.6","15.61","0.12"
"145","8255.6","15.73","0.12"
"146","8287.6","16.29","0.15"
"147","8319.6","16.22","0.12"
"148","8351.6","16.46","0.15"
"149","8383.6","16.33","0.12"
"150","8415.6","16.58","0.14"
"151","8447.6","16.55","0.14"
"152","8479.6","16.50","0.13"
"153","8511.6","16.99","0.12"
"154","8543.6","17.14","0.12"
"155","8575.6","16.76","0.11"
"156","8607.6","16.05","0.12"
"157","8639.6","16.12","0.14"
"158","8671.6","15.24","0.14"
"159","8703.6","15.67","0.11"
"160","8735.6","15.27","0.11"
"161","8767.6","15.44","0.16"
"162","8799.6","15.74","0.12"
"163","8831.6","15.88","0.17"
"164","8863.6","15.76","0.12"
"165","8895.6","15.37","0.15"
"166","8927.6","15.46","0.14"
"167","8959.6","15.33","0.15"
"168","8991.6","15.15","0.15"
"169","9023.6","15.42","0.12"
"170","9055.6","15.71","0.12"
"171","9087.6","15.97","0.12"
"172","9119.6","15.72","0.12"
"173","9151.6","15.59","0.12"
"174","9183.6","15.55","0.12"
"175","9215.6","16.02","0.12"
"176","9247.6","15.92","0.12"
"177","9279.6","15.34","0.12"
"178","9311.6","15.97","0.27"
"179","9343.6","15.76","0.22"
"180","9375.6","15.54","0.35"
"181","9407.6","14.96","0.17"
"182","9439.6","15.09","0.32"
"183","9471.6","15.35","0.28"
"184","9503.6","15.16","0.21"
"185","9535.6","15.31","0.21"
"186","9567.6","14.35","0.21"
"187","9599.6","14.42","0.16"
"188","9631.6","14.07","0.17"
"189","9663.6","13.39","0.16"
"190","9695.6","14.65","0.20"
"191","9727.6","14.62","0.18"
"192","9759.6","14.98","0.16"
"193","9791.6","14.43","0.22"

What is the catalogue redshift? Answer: 0.132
